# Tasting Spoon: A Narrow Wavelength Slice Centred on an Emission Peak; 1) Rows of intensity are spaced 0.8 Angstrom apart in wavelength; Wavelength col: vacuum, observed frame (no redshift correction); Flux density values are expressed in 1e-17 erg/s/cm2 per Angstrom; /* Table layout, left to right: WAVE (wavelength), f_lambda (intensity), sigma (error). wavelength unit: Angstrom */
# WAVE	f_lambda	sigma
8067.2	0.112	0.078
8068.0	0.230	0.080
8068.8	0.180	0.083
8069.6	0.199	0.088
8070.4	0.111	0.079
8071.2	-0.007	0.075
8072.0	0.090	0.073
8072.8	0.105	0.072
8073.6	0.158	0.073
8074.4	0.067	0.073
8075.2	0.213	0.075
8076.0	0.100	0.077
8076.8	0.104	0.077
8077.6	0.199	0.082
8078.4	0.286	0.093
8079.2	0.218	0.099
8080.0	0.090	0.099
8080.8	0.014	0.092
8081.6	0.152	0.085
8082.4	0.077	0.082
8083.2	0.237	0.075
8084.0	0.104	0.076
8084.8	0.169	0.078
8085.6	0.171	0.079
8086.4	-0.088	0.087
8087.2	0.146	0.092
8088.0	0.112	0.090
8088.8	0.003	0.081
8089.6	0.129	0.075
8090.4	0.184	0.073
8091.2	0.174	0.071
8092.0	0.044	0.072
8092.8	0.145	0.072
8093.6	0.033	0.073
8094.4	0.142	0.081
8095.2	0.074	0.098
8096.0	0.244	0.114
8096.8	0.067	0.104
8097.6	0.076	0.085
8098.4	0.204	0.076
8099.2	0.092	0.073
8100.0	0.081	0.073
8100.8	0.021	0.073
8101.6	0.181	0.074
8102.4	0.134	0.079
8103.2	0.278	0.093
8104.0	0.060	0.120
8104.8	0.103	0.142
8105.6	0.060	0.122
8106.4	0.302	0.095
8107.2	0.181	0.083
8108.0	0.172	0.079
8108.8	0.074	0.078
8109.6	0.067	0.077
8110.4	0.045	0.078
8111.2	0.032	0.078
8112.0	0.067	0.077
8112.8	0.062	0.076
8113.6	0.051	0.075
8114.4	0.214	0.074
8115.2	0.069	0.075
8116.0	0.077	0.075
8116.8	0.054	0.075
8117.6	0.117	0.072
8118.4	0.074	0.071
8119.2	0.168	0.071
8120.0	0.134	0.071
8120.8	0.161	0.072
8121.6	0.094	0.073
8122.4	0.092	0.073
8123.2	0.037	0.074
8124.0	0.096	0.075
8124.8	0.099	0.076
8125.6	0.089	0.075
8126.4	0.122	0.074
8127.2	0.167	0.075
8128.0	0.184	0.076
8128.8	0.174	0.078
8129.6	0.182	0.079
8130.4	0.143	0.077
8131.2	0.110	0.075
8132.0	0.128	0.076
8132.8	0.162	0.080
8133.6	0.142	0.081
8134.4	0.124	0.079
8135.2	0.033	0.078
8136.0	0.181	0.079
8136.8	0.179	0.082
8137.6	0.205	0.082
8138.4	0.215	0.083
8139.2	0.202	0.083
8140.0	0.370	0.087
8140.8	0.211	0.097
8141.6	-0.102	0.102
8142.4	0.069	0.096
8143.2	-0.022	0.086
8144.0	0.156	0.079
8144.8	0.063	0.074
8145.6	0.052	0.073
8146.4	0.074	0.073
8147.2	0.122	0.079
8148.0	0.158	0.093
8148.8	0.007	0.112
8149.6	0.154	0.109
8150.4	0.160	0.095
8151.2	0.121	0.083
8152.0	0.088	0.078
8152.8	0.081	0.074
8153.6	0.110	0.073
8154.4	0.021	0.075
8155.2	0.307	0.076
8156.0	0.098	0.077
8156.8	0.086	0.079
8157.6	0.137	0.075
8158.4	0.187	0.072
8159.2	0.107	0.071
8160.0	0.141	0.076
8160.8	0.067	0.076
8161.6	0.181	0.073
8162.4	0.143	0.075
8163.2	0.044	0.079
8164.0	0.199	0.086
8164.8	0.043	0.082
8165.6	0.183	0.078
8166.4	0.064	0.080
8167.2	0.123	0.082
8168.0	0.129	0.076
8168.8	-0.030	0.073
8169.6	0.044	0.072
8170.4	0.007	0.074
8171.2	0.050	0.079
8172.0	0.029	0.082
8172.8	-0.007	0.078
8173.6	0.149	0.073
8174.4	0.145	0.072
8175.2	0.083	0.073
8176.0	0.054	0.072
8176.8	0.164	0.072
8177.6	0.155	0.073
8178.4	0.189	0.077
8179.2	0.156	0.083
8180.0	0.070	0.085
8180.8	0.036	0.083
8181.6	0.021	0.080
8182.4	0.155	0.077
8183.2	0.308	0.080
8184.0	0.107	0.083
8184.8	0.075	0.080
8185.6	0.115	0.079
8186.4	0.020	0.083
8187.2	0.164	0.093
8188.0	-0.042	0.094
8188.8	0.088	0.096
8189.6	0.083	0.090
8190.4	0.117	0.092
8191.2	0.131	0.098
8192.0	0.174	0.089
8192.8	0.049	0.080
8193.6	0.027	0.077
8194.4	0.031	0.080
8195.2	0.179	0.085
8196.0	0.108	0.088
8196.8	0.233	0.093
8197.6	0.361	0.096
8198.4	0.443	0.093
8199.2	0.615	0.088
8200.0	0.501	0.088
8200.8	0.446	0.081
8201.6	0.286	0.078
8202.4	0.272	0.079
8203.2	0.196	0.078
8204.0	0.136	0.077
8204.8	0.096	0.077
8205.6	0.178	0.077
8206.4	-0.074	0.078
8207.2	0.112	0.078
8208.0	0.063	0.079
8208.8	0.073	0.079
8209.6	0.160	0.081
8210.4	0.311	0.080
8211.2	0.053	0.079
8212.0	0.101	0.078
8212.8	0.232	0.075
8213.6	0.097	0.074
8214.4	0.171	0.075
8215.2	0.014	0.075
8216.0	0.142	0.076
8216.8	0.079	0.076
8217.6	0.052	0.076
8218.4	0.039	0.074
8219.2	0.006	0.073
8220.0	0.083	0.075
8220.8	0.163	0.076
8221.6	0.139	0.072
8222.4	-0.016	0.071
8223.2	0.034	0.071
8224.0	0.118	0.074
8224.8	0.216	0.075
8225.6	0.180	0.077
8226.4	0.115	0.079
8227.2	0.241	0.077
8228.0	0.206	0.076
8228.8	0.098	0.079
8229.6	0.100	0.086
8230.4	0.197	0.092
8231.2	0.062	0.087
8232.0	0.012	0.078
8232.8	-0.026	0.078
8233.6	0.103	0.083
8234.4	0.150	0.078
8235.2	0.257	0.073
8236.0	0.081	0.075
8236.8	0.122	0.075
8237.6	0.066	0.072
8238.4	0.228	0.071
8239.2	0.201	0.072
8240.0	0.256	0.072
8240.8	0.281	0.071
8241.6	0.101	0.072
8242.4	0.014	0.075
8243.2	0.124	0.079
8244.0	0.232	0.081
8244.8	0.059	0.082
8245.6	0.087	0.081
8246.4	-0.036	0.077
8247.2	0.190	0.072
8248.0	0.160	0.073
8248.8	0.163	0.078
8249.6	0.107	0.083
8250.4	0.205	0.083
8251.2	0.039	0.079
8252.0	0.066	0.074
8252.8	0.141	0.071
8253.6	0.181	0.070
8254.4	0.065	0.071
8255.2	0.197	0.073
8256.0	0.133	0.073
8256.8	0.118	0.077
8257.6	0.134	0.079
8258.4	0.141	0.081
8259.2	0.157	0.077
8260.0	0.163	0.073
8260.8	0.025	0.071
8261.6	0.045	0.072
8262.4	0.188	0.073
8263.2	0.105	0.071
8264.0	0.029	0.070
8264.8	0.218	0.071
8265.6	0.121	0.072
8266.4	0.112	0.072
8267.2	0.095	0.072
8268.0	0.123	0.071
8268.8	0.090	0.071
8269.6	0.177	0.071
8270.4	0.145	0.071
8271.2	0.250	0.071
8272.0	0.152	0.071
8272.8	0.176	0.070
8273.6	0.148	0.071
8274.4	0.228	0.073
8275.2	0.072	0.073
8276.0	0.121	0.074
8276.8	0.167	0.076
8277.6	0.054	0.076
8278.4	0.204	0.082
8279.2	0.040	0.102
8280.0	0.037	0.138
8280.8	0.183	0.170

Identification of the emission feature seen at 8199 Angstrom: H-gamma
